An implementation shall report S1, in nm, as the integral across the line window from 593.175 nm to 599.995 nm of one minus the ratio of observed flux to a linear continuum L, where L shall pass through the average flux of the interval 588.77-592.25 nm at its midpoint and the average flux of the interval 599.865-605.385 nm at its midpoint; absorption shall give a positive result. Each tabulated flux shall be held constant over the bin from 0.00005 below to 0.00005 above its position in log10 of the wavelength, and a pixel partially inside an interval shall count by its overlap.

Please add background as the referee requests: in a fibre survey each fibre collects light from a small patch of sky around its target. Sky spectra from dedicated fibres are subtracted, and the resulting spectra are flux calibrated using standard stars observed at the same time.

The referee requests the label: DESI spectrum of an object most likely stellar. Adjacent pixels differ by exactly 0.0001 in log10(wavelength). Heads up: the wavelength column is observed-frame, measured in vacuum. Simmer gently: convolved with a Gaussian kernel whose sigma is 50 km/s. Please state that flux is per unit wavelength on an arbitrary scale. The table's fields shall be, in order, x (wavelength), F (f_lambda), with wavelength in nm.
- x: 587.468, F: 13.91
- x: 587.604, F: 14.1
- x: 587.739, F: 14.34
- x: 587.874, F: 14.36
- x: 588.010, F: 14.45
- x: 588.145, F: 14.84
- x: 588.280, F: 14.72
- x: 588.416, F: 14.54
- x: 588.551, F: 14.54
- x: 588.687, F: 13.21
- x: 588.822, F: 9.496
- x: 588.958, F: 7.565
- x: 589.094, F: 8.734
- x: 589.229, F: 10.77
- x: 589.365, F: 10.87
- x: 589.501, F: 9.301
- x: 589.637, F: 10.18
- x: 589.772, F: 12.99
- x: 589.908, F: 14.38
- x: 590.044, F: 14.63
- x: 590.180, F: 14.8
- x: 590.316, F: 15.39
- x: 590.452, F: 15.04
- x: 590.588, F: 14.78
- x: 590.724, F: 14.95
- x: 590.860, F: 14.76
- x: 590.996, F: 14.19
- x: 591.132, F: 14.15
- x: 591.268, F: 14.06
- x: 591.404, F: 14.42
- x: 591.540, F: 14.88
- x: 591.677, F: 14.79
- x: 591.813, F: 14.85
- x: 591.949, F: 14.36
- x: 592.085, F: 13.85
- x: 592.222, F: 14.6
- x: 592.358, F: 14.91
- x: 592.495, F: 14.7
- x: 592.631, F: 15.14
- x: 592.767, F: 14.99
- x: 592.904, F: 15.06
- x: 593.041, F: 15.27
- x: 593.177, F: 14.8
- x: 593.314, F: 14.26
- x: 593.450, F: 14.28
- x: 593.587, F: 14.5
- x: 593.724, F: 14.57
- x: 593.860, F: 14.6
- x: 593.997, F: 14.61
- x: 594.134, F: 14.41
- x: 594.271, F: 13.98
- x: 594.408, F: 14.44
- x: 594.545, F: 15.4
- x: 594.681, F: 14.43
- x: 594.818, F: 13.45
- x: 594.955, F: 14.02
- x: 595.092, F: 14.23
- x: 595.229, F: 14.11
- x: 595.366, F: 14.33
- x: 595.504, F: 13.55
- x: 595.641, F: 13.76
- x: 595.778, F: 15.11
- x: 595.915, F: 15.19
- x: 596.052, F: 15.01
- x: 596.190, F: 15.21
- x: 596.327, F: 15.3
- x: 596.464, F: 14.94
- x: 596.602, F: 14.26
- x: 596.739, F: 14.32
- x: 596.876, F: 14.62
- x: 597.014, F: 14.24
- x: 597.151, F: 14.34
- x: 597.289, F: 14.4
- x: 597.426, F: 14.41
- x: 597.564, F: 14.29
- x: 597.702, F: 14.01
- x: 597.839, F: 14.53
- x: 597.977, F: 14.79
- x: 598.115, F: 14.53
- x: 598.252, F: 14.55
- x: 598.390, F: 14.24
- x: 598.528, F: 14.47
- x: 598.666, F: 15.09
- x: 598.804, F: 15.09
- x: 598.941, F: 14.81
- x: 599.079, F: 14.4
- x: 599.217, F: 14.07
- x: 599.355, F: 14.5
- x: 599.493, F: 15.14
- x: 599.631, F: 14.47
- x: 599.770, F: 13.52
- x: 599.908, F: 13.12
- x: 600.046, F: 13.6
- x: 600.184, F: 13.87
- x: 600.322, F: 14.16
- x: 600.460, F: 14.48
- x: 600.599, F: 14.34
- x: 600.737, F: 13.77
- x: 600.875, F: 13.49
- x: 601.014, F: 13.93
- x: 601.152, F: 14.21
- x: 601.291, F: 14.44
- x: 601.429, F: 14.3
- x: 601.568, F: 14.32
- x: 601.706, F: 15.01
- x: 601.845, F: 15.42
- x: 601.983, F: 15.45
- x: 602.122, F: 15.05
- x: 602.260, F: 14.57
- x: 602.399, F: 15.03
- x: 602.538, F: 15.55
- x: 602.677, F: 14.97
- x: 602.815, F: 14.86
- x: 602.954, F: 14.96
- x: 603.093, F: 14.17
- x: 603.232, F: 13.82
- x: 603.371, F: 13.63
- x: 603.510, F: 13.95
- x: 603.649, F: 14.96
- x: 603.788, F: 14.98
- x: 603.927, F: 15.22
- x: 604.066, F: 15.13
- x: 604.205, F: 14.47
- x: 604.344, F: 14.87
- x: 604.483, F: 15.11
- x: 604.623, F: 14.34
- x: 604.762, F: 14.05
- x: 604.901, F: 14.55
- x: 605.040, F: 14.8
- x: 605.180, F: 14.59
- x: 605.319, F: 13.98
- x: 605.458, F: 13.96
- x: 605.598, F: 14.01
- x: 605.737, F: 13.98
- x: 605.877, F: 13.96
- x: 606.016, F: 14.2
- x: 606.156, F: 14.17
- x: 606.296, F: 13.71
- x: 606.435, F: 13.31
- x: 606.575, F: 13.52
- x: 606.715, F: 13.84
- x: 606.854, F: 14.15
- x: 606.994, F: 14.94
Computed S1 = -0.30 nm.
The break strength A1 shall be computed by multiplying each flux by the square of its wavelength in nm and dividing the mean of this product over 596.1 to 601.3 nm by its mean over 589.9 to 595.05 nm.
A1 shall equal 1.0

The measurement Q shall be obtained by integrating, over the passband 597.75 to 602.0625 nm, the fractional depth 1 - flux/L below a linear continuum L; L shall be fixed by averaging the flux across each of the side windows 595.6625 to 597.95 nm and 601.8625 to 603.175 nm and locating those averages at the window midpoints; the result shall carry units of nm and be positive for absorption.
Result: 0.12 nm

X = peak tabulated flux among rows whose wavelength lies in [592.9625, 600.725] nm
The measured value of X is 15.4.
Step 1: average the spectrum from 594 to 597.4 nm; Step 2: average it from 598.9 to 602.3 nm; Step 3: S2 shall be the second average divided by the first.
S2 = 0.99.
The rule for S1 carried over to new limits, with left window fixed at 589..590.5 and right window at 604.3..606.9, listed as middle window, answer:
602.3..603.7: -0.073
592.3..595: -0.382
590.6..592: -0.227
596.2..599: -0.282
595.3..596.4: -0.139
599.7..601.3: -0.037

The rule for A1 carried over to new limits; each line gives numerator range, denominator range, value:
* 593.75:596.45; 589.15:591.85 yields 1.08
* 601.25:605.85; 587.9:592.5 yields 1.13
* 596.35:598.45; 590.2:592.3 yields 1.01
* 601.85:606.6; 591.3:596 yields 1.03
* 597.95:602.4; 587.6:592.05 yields 1.11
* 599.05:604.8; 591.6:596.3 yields 1.02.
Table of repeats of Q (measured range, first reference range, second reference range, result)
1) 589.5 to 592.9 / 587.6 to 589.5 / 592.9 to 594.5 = -0.20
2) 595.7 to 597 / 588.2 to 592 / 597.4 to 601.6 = -0.08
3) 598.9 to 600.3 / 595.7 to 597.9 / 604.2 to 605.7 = 0.04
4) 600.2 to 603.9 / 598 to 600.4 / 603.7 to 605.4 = 0.00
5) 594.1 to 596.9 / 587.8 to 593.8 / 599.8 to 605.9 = -0.09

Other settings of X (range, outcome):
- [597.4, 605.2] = 15.55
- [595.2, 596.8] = 15.3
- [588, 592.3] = 15.39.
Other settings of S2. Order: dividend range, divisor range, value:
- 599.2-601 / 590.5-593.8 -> 0.96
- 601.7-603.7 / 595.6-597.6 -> 1.01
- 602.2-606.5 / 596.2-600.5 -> 1.00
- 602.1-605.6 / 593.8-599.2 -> 1.01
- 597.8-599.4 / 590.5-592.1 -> 1.00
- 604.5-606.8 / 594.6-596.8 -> 0.97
